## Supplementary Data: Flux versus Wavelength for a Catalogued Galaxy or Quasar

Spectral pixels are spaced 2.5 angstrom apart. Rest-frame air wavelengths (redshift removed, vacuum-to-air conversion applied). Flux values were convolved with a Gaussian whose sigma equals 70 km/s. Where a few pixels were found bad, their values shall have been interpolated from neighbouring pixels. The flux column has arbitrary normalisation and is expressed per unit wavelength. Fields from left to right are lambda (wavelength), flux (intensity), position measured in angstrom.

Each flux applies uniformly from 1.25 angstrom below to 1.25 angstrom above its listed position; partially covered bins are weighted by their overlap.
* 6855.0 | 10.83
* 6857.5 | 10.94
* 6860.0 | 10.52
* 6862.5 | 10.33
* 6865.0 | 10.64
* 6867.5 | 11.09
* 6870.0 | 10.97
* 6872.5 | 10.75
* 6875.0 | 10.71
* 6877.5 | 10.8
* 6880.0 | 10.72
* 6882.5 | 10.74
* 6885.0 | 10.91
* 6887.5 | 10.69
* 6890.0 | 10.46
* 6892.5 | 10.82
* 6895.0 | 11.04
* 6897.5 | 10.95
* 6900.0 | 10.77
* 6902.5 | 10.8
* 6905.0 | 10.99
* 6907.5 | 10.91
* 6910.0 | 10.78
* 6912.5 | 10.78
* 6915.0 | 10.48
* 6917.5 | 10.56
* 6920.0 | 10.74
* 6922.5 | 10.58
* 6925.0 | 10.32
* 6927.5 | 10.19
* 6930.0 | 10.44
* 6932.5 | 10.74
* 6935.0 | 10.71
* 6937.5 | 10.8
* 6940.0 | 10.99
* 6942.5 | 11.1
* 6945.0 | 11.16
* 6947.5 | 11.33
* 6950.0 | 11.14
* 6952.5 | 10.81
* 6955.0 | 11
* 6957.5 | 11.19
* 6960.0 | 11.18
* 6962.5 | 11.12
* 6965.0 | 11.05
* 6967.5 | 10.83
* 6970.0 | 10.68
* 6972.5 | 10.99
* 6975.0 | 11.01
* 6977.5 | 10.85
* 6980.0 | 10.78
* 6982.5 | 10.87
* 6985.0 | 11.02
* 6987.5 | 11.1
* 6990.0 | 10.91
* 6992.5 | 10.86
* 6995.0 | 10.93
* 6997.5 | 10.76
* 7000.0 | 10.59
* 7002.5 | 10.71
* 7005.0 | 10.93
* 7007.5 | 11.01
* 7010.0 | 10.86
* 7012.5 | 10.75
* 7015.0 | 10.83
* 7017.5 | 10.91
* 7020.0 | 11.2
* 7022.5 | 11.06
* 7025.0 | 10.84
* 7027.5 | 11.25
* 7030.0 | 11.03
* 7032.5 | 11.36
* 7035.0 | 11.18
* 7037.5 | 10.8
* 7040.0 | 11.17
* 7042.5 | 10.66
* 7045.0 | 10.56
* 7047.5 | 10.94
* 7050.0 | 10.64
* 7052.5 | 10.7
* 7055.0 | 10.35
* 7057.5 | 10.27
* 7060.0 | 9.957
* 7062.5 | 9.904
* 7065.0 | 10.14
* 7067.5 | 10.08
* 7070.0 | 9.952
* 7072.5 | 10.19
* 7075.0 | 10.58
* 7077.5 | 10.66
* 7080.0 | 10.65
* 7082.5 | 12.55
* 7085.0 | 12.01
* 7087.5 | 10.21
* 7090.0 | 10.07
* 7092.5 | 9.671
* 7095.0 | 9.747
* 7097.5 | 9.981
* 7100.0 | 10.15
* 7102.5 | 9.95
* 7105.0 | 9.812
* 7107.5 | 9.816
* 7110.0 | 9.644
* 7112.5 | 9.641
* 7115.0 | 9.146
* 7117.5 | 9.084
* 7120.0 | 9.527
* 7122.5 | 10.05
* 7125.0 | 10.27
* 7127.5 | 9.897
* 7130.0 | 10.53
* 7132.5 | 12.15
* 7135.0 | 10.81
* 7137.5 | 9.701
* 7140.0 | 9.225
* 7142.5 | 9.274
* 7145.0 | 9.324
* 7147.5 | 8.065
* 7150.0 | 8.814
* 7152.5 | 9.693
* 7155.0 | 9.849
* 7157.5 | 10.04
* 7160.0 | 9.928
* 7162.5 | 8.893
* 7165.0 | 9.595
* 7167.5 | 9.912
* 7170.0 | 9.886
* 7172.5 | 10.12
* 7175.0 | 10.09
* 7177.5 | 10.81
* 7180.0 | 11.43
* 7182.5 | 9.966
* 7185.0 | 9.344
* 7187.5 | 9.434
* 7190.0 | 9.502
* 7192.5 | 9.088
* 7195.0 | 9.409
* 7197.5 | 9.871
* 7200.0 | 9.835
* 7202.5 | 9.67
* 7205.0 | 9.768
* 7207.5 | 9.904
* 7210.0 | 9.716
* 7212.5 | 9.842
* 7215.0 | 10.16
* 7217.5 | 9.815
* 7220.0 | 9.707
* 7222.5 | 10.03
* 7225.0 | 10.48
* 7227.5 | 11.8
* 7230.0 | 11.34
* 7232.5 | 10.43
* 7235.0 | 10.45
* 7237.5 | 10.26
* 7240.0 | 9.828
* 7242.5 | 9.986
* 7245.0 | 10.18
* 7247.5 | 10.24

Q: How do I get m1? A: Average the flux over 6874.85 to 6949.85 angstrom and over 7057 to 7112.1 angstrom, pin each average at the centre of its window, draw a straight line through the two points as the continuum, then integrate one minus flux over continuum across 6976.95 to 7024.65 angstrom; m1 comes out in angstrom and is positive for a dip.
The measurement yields -1.72 angstrom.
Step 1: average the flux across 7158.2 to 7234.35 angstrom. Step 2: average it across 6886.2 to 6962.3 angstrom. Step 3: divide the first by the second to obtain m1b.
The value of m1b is 0.92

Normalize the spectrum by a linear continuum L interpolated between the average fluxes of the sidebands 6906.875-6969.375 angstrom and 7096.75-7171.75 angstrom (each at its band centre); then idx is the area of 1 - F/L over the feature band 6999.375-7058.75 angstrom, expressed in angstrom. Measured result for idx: -3.0 angstrom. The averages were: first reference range 10.8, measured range 10.9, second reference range 9.76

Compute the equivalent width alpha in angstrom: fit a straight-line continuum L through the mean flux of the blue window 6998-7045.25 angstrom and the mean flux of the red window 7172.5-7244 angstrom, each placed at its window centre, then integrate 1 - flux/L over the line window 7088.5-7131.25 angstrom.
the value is 2.9 angstrom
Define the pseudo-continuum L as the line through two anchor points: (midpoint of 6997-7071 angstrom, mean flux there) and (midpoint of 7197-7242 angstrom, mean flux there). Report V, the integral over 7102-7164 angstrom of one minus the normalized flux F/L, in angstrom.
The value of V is 4.2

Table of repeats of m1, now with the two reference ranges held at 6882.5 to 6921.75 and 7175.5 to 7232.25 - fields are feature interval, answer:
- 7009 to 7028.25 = -0.85 angstrom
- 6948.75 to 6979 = -1.02 angstrom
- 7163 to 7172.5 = 0.34 angstrom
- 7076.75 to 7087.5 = -1.06 angstrom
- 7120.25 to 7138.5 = -0.39 angstrom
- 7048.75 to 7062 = 0.06 angstrom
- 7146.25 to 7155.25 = 1.02 angstrom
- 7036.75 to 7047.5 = -0.39 angstrom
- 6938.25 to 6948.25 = -0.41 angstrom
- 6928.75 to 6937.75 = 0.03 angstrom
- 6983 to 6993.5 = -0.40 angstrom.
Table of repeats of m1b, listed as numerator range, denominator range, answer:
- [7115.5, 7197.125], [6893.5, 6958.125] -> 0.91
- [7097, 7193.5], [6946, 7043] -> 0.89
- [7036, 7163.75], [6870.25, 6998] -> 0.93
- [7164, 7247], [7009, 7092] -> 0.94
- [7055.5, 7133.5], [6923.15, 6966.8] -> 0.94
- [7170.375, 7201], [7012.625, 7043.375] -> 0.90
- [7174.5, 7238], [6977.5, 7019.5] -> 0.93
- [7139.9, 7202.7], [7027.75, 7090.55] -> 0.90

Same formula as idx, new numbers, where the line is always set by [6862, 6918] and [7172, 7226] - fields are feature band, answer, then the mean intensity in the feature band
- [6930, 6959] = -0.96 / 11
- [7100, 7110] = 0.30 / 9.87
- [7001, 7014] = -0.50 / 10.8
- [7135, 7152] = 1.42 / 9.22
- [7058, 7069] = 0.27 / 10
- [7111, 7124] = 0.80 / 9.51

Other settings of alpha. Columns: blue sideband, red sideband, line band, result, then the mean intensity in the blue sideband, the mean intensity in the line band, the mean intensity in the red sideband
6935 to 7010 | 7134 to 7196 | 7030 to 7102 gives -1.4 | 10.9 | 10.5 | 9.68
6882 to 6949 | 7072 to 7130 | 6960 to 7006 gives -1.5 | 10.8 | 10.9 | 10.2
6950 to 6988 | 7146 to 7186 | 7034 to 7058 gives -0.5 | 11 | 10.7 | 9.78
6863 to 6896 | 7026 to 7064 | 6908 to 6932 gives 0.5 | 10.8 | 10.6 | 10.7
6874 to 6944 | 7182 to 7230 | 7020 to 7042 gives -1.5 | 10.7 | 11.1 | 9.9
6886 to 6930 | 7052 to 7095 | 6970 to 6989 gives -0.6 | 10.7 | 10.9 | 10.4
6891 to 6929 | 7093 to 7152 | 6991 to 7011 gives -1.0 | 10.7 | 10.8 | 9.76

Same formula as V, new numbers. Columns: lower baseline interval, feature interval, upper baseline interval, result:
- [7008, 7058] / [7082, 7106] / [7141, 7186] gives 0.0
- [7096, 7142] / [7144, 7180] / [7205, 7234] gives 1.4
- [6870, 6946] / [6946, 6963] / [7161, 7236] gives -0.8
